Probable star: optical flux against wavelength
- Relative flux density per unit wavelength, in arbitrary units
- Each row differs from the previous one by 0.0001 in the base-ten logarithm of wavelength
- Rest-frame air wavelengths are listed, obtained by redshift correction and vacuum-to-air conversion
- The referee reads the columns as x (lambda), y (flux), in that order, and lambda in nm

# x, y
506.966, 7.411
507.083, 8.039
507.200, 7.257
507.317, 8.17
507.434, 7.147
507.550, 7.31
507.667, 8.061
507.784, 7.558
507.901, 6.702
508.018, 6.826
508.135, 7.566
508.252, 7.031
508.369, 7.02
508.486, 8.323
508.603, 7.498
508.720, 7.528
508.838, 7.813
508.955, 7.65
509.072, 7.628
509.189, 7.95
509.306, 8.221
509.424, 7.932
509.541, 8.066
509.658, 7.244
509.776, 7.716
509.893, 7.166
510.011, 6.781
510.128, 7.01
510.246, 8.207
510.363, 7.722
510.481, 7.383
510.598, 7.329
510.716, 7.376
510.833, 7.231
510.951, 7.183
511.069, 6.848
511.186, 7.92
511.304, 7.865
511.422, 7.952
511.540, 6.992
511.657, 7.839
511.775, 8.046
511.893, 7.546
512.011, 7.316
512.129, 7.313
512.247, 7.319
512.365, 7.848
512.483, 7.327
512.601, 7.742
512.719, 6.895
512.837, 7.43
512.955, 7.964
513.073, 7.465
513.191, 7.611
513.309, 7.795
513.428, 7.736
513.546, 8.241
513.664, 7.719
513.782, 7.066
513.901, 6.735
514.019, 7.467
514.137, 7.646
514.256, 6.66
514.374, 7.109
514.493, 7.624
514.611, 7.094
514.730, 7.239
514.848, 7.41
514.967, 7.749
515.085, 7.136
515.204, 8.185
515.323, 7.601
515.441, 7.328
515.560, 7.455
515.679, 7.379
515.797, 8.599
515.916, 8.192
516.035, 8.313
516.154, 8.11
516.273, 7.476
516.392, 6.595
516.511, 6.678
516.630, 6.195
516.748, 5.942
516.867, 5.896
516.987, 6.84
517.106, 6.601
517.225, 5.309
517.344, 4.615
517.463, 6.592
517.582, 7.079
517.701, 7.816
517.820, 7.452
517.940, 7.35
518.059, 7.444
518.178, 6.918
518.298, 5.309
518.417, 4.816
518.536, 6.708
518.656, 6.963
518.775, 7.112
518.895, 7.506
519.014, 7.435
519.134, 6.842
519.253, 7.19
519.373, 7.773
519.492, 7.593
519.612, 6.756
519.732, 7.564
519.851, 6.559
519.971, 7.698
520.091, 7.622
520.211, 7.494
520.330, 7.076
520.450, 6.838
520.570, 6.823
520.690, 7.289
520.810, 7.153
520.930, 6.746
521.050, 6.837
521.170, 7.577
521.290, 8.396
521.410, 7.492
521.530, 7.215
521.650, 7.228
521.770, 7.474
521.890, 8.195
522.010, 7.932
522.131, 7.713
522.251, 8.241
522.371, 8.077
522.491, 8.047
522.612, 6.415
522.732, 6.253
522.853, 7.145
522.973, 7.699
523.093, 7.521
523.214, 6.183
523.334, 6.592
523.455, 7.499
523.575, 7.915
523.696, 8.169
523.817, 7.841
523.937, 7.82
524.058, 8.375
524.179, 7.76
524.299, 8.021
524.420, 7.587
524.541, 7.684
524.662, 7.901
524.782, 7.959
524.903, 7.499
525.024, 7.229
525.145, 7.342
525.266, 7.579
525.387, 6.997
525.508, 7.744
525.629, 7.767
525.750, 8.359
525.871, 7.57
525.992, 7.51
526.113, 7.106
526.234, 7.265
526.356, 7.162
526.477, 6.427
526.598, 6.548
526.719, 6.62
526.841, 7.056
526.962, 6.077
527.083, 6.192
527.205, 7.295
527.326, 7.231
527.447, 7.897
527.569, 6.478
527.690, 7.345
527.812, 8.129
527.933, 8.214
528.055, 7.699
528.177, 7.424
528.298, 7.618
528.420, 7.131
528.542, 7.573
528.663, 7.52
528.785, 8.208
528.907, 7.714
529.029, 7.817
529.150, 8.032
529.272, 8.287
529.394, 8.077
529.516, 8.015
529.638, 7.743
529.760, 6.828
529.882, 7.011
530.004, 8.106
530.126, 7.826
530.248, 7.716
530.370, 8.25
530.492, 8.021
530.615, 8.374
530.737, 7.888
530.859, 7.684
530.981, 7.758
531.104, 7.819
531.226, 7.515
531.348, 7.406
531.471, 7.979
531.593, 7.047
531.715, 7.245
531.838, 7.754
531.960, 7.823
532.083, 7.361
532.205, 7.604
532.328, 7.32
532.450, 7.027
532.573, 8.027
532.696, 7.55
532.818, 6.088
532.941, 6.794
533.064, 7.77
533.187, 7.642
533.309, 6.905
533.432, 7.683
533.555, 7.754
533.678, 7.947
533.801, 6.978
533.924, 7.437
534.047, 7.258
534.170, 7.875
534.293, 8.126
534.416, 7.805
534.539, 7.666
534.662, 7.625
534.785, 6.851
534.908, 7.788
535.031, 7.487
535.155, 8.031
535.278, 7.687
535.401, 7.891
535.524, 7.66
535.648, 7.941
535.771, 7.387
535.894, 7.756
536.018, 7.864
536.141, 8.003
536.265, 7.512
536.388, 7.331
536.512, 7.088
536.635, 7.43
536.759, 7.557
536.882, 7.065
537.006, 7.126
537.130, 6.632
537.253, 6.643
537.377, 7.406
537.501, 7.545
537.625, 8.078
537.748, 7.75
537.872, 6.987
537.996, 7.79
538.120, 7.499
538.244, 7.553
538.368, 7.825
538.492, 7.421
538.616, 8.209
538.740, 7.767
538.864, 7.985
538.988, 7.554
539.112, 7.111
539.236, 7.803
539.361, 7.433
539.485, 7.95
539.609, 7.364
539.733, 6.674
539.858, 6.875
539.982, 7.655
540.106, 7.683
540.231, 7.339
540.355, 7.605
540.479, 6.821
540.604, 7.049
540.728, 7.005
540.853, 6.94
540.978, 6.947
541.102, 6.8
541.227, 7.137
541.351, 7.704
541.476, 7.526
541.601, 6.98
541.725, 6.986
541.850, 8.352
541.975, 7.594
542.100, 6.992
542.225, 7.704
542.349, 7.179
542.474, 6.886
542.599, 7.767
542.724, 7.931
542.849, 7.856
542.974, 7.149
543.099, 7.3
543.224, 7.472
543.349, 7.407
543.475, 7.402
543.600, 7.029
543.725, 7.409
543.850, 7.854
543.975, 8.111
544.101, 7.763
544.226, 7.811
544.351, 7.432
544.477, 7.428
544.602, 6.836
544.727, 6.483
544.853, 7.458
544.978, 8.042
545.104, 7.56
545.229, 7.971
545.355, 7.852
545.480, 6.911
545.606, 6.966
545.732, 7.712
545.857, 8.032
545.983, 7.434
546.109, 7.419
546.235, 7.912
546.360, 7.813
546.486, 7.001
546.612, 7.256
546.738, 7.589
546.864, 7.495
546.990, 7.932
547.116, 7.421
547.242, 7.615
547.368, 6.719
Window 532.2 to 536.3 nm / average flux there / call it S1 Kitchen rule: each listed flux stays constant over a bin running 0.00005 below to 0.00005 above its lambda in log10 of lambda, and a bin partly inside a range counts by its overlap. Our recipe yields 7.55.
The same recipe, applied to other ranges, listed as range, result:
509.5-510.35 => 7.46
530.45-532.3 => 7.67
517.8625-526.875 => 7.32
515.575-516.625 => 7.58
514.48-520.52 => 7.08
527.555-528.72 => 7.56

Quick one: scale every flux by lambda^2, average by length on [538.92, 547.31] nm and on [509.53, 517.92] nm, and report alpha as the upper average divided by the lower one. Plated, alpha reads 1.13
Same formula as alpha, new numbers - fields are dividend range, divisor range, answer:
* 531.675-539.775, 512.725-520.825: 1.13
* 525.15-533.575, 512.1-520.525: 1.10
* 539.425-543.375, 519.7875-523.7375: 1.07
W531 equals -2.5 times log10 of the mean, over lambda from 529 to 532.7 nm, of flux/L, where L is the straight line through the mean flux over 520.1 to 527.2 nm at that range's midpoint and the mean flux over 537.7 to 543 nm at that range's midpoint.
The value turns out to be -0.044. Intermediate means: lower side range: 7.38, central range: 7.71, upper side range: 7.42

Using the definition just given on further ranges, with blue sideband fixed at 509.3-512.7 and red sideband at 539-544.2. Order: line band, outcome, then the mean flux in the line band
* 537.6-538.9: -0.04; 7.7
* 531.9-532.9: 0.01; 7.34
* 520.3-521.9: 0.03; 7.29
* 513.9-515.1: 0.03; 7.3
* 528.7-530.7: -0.06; 7.87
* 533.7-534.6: -0.03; 7.61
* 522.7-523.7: 0.04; 7.19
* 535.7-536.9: -0.02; 7.52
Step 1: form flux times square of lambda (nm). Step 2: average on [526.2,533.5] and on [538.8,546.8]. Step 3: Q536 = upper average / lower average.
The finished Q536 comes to 1.04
